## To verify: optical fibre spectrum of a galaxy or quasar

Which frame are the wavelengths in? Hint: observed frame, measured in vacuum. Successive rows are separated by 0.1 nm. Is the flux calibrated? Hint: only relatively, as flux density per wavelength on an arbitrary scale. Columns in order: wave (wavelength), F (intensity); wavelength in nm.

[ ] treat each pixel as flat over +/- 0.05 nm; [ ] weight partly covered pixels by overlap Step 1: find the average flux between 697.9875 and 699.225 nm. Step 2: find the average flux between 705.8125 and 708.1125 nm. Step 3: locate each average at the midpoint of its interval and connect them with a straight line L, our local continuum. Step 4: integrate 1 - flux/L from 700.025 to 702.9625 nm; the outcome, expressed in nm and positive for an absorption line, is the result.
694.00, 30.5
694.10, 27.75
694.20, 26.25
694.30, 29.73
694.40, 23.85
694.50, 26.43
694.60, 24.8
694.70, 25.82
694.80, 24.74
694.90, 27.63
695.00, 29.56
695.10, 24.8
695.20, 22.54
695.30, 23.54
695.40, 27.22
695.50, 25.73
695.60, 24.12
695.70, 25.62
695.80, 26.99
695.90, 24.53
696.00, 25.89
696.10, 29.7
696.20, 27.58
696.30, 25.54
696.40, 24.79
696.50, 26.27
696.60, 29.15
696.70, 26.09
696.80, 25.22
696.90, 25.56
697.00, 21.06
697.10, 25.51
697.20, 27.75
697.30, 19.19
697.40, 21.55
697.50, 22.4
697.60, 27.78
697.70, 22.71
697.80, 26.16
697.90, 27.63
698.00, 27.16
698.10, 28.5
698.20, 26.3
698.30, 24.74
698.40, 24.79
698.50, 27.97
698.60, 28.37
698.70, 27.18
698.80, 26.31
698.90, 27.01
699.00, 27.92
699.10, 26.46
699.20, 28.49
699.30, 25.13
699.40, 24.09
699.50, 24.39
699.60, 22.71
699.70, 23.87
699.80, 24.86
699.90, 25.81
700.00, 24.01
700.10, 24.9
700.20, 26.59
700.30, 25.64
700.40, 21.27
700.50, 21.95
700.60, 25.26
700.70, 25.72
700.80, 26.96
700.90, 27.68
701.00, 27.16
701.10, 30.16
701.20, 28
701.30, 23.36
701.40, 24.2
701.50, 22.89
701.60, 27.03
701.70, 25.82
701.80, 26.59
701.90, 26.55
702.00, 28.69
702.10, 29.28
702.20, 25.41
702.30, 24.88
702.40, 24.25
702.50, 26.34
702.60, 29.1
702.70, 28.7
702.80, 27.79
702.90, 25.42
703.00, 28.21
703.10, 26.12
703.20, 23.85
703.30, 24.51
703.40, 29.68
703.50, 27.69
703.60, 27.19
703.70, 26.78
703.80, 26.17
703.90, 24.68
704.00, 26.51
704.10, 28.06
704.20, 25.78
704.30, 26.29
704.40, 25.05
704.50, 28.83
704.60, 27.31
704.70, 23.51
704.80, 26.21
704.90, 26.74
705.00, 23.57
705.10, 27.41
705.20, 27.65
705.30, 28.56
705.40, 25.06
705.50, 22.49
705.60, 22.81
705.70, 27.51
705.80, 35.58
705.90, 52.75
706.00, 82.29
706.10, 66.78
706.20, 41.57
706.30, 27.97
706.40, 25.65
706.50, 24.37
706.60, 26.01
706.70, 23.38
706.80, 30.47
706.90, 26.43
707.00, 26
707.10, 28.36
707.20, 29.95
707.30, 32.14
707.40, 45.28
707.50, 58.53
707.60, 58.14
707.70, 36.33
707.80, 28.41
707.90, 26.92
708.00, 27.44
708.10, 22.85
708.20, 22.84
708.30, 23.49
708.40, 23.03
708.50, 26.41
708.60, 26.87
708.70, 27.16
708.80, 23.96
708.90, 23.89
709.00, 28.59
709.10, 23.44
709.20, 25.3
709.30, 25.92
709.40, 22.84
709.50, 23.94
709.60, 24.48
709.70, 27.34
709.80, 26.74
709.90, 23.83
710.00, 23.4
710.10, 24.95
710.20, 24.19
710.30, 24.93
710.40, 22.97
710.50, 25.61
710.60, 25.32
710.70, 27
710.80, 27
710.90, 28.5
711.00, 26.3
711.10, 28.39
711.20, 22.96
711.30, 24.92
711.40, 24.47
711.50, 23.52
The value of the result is 0.42 nm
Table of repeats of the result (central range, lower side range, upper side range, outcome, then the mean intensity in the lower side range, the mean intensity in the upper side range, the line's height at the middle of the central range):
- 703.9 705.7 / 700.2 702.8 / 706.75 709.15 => 0.14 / 26.2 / 30.3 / 28.3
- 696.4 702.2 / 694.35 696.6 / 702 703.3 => 0.12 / 25.9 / 26.6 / 26.3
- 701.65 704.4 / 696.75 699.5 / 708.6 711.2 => -0.12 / 25.6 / 25.4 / 25.5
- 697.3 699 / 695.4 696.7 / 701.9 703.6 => 0.04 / 26.4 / 26.9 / 26.5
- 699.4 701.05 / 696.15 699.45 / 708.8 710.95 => 0.05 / 25.8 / 25.2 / 25.7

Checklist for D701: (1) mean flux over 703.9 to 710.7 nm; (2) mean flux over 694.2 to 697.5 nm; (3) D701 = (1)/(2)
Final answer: 1.15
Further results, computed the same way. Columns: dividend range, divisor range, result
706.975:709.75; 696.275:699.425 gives 1.14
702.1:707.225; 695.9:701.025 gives 1.14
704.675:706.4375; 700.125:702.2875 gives 1.32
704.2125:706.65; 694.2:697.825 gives 1.26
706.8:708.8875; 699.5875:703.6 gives 1.19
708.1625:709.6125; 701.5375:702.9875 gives 0.93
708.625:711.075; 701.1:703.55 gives 0.96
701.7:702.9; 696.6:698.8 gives 1.06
